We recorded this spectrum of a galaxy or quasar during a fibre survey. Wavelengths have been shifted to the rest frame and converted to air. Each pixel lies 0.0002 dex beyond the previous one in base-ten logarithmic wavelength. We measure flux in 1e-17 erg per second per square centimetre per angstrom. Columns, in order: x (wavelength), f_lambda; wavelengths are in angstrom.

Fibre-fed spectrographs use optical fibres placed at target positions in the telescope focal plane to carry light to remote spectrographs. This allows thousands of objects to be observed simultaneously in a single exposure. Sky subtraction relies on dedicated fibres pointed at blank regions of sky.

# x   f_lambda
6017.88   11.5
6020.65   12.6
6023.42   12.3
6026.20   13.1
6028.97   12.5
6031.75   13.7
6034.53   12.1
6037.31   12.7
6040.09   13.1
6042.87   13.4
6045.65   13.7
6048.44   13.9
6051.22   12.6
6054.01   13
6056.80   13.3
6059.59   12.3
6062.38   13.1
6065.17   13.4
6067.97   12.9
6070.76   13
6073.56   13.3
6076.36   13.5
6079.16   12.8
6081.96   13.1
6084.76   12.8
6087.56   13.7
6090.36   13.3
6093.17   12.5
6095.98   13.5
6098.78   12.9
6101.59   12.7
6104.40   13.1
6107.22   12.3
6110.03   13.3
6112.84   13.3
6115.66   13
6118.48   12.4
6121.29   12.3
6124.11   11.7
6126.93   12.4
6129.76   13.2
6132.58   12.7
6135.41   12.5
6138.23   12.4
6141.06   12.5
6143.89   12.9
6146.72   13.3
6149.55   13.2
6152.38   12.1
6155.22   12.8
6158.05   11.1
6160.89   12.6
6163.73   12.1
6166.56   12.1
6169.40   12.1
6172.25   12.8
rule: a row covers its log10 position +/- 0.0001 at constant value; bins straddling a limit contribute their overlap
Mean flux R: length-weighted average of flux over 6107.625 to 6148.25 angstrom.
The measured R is 12.7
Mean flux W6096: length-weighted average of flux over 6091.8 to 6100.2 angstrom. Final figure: 13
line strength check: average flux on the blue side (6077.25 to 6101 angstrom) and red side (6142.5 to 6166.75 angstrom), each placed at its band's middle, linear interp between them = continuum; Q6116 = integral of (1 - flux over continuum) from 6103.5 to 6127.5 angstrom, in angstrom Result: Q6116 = 0.4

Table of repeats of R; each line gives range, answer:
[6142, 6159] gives 12.6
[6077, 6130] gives 12.9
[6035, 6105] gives 13.1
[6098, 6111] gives 12.8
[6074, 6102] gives 13.1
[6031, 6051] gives 13.2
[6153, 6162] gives 12.1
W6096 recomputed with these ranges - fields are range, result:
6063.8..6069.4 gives 13.1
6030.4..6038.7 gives 12.8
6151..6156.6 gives 12.4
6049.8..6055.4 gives 12.8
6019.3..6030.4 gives 12.6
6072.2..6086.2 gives 13.1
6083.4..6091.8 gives 13.3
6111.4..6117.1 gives 13.1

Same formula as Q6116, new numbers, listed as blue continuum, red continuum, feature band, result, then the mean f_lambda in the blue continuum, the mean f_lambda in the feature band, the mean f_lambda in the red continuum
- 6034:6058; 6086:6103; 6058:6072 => 0.18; 13.1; 12.9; 13.1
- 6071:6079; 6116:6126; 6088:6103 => -0.27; 13.2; 13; 12.2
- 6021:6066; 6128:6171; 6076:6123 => -0.78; 13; 13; 12.5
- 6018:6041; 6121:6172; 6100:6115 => -0.49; 12.7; 12.9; 12.5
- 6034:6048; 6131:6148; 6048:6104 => -0.39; 13.1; 13.1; 12.7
